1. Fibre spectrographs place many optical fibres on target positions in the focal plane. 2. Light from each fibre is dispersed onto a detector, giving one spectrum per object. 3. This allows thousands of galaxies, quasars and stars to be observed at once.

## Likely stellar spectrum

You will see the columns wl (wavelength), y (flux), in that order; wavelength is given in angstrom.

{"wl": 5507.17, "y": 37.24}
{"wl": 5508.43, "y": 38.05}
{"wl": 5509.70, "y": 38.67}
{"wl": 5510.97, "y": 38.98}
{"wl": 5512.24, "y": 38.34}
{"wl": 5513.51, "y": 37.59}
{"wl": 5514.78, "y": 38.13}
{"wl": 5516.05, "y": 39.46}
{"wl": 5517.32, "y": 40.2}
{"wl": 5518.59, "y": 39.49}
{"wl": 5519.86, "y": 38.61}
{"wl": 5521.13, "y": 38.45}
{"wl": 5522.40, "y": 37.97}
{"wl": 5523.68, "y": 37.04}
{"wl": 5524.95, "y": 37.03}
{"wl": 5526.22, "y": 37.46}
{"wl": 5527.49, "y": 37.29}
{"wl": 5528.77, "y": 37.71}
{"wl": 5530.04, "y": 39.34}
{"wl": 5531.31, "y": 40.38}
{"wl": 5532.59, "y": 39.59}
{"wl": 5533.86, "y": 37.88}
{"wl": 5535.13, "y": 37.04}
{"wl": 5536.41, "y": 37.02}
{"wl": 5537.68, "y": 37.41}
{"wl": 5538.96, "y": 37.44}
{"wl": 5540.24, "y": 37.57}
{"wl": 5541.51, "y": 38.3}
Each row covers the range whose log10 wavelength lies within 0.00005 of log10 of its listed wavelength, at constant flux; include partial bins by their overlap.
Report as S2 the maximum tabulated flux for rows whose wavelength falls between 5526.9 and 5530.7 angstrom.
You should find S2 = 39.34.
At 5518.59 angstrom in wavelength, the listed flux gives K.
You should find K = 39.49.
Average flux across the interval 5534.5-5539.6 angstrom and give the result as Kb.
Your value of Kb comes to 37.2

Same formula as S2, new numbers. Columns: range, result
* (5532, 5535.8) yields 39.59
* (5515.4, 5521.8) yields 40.2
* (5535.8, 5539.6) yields 37.44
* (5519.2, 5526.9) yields 38.61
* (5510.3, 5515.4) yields 38.98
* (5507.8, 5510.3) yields 38.67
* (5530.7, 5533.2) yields 40.38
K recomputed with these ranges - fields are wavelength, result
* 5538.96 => 37.44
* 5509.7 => 38.67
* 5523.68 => 37.04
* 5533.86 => 37.88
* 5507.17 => 37.24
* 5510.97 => 38.98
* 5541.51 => 38.3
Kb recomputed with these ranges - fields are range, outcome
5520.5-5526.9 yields 37.6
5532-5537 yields 37.9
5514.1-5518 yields 39.3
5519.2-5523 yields 38.4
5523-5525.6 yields 37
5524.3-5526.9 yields 37.3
